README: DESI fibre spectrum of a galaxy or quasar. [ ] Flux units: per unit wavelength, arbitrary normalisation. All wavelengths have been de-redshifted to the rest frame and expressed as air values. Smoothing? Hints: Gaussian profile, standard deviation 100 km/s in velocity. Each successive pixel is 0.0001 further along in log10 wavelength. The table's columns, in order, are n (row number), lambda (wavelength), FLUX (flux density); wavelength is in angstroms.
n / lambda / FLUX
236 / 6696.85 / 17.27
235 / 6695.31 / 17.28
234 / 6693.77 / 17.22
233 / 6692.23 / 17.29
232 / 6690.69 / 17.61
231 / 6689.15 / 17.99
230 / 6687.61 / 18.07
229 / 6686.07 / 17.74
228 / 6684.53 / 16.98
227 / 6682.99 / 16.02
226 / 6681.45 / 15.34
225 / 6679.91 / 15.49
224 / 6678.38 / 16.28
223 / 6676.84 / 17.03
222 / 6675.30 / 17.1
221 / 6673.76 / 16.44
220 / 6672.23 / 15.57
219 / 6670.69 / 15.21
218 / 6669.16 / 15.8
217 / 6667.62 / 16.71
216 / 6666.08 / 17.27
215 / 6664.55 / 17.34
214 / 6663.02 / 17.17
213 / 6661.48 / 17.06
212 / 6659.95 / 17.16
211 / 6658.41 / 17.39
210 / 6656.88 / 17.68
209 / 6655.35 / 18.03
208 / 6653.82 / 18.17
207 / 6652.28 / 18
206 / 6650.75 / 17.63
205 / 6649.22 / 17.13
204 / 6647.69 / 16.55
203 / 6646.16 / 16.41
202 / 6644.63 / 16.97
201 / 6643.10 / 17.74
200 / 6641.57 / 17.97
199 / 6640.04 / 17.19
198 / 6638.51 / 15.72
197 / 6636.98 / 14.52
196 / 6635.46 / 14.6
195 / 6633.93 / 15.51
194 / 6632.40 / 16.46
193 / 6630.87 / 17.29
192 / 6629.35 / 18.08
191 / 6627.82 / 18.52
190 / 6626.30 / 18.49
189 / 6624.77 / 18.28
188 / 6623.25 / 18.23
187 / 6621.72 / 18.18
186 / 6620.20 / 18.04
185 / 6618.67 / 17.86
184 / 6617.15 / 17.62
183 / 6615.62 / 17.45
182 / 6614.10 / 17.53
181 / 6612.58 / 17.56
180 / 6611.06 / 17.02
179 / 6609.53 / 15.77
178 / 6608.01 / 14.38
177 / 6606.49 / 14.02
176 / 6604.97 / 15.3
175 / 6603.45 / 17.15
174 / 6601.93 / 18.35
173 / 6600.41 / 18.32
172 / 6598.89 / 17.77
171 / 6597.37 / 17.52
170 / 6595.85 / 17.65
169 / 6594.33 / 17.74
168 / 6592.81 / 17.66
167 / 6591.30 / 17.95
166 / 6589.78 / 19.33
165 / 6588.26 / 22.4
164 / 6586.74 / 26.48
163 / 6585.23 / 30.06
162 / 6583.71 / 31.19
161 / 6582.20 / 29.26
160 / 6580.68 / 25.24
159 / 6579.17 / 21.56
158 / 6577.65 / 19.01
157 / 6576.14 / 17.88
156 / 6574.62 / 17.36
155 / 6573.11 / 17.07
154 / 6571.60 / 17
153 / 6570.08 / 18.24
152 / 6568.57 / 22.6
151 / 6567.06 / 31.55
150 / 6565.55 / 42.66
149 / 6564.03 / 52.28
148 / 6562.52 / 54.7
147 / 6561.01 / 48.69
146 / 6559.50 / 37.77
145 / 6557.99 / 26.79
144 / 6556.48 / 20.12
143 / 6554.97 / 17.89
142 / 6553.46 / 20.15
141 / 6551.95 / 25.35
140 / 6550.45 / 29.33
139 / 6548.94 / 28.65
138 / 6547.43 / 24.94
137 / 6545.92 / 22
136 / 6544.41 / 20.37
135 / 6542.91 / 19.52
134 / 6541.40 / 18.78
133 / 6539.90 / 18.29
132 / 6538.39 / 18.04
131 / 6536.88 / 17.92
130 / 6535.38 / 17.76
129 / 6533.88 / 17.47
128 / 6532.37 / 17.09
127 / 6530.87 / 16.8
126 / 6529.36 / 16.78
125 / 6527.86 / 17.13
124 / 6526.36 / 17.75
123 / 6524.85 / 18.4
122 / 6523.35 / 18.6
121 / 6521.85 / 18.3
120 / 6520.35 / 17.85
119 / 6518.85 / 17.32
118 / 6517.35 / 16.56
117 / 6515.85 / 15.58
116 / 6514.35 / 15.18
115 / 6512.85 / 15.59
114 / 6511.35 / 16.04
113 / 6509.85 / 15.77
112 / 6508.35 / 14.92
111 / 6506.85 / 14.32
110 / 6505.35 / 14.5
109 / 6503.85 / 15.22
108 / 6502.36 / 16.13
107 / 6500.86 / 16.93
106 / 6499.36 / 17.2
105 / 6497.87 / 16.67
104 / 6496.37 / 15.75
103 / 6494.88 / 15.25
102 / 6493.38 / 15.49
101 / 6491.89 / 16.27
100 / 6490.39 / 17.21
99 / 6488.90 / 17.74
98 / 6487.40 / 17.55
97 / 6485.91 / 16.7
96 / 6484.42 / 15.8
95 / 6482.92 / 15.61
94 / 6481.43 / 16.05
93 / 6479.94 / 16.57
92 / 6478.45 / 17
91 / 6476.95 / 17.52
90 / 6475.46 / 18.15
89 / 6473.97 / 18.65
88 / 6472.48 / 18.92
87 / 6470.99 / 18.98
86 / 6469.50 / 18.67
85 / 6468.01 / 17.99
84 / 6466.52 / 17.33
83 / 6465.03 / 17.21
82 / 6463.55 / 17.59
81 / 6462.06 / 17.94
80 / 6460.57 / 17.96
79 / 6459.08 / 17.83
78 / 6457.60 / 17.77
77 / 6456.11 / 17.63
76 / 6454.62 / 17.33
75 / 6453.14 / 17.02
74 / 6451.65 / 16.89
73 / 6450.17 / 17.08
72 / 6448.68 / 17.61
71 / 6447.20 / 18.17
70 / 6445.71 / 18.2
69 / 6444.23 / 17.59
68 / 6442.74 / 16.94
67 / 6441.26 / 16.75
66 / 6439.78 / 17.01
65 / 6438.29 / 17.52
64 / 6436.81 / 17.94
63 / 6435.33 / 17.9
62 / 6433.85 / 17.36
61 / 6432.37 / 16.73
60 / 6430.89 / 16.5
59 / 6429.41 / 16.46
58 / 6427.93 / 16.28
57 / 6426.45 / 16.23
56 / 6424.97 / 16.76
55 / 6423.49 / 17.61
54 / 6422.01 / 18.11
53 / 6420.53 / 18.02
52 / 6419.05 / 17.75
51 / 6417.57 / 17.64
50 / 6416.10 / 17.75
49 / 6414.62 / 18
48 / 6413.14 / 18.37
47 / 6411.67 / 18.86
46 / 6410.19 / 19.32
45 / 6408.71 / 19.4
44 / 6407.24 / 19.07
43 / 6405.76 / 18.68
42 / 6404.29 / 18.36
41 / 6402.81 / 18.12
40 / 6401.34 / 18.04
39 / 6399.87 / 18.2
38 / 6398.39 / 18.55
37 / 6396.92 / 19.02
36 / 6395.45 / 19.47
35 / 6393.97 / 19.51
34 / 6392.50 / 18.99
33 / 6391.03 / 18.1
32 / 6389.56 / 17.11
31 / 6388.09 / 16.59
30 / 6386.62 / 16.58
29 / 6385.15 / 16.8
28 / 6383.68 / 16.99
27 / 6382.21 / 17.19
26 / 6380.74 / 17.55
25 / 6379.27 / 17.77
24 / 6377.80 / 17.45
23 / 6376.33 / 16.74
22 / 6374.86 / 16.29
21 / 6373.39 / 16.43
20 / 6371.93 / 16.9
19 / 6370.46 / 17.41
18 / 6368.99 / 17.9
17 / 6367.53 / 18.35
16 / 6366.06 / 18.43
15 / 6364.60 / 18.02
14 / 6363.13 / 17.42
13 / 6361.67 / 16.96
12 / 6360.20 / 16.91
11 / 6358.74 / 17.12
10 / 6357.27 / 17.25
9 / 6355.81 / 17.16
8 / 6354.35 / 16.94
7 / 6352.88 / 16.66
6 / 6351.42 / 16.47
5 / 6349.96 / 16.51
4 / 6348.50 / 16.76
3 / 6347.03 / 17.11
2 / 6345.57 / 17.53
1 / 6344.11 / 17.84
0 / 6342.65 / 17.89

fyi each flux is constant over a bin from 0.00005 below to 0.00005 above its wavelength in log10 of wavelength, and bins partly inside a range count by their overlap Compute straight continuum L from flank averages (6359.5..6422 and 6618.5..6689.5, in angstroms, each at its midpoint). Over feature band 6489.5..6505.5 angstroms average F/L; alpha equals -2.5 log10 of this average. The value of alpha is 0.090 mag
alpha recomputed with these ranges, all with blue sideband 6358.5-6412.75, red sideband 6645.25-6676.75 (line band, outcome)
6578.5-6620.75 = -0.141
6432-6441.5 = 0.020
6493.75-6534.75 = 0.062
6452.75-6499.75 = 0.022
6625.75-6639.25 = 0.034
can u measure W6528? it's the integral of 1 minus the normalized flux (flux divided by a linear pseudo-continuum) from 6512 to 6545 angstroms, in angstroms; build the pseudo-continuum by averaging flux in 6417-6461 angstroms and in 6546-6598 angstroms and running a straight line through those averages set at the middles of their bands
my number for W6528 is 8.0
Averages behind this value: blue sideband 17.3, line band 17.6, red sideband 26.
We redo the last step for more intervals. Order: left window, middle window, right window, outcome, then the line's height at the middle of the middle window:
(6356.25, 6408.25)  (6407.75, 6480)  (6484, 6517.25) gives -3.6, 16.8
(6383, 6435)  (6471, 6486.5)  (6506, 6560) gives 1.3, 18.7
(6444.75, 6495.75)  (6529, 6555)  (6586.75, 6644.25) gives -4.7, 17.4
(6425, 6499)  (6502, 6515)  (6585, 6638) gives 1.6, 17.4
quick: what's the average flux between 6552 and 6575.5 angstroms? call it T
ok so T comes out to 29.5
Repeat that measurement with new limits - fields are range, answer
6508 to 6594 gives 22.6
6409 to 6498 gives 17.4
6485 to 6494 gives 16.8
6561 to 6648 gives 20.7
